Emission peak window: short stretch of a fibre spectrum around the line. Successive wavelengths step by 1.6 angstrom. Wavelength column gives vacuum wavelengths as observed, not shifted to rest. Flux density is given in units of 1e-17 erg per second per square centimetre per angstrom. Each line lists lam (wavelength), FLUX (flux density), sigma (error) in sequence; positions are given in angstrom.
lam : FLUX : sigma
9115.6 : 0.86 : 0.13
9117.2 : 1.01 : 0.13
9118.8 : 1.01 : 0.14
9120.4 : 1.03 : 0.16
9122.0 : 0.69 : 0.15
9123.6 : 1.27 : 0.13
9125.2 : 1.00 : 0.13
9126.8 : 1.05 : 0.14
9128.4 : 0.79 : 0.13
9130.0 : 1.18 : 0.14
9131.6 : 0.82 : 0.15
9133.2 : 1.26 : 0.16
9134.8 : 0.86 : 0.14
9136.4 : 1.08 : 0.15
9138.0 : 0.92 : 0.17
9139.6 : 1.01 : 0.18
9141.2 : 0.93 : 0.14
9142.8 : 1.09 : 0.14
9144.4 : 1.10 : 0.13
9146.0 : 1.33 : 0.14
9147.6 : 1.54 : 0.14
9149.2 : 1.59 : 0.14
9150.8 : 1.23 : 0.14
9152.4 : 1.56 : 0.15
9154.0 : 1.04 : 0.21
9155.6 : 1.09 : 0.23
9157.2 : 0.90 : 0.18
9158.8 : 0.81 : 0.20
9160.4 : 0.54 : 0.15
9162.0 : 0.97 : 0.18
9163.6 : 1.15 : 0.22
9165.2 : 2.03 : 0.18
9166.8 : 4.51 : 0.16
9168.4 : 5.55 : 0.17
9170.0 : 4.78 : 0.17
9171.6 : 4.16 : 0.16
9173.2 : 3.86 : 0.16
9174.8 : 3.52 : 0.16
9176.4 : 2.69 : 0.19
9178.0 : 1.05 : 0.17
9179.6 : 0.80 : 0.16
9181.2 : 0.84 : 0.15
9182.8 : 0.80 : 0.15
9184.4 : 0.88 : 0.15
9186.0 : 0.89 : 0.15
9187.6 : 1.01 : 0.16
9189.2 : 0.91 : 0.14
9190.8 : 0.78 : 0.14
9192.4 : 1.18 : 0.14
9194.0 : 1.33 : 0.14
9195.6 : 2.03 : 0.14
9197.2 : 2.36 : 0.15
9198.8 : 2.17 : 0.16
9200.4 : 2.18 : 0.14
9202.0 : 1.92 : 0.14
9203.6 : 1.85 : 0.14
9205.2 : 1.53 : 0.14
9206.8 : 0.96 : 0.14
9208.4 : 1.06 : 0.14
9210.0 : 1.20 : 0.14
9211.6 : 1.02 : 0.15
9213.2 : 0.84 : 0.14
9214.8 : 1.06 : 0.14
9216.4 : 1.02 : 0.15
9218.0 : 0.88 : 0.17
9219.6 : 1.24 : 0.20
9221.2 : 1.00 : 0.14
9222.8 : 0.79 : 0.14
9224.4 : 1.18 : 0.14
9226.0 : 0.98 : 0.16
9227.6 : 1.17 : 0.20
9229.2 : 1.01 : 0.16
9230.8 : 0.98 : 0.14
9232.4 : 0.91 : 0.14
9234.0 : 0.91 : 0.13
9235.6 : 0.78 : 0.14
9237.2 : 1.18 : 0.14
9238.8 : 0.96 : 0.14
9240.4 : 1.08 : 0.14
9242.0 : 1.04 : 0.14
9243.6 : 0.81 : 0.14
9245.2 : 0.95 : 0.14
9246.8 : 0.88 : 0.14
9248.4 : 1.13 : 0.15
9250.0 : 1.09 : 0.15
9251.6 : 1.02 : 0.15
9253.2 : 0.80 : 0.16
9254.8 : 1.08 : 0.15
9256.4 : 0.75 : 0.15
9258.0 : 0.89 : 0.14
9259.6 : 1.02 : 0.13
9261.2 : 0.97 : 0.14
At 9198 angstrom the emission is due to [N II]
